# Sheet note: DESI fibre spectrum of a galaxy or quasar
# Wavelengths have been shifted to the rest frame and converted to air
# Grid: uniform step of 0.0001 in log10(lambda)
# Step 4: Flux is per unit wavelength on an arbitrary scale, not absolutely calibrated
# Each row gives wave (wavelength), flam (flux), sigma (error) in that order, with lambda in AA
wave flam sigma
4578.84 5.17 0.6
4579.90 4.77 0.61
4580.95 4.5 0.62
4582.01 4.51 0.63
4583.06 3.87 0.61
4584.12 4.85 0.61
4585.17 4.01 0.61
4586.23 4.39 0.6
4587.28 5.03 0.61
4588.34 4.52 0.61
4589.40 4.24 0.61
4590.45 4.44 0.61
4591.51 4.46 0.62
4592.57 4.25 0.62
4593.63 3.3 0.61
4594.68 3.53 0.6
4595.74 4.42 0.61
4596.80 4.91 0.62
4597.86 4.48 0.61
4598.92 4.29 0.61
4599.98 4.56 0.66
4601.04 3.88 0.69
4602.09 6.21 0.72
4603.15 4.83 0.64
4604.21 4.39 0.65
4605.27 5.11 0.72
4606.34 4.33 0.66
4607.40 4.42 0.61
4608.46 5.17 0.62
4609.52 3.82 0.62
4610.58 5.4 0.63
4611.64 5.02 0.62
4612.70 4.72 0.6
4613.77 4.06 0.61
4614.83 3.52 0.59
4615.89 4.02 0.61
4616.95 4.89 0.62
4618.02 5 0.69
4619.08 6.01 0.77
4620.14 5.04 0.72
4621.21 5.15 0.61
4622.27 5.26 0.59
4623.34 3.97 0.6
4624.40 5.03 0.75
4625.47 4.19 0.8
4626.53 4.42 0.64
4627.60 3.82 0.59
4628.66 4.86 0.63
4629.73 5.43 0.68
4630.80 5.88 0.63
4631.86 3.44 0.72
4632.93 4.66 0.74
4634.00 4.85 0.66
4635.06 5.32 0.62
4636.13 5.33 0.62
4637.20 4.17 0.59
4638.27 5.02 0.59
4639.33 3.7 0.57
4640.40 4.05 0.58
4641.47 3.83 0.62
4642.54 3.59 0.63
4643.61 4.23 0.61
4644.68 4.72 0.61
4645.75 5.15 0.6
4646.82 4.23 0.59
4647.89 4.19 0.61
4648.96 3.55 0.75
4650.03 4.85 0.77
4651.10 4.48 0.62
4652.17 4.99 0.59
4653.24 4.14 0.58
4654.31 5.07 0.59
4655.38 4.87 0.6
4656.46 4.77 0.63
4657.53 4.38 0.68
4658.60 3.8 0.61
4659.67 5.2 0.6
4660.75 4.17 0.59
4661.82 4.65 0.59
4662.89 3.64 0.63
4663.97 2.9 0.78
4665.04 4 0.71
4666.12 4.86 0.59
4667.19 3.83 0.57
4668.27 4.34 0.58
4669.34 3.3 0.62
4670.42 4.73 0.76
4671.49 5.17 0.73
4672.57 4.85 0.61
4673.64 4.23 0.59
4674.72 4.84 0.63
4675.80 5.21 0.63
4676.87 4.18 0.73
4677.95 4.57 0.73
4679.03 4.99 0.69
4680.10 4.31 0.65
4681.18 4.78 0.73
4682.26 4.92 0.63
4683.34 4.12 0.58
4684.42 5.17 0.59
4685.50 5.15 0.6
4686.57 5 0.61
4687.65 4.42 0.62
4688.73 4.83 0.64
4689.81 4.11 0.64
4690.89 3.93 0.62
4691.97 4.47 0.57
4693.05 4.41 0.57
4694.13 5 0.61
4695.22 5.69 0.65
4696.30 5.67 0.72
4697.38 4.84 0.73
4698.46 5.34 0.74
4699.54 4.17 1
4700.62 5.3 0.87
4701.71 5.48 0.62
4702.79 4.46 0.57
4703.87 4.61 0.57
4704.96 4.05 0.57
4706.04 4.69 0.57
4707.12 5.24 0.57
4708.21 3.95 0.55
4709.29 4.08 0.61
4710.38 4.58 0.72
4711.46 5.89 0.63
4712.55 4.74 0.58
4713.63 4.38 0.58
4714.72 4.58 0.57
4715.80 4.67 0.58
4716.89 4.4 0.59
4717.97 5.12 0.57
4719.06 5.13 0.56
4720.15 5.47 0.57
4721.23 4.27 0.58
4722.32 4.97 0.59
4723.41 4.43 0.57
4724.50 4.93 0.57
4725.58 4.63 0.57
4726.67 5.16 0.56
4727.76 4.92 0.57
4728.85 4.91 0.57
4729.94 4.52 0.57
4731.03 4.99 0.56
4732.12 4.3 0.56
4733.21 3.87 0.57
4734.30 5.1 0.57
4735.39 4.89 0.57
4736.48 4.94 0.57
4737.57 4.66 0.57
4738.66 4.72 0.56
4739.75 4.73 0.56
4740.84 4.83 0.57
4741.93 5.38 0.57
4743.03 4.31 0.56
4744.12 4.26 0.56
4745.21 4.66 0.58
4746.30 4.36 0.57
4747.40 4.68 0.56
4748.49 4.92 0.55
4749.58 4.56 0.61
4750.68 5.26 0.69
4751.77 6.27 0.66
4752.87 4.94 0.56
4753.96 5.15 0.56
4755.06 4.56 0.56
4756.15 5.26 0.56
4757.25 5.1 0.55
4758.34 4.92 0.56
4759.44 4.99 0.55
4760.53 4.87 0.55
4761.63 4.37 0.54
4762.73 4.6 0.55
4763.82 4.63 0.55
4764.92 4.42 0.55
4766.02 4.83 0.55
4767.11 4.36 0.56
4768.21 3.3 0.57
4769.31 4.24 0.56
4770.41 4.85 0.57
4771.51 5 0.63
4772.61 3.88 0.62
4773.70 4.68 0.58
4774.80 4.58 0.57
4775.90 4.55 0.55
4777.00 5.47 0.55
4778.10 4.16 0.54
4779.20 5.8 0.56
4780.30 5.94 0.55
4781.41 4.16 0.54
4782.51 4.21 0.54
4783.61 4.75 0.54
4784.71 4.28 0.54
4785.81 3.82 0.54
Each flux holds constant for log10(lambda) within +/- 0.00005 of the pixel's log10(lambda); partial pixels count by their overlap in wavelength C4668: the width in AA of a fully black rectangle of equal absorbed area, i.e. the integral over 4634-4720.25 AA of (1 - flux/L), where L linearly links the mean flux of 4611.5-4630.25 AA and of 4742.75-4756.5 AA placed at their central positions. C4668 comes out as 3.2 AA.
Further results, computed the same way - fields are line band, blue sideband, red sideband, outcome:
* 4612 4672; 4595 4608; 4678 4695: 2.00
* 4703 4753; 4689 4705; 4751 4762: 1.76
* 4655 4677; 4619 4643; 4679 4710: 1.43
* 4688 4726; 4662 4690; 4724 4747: -1.24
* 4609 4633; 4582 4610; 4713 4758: -0.86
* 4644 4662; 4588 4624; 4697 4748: 0.41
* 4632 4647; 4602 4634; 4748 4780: 0.82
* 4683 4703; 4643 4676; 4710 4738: -0.95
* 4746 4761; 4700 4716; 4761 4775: -1.64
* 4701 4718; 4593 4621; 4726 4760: 0.38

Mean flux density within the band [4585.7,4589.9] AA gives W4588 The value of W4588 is 4.54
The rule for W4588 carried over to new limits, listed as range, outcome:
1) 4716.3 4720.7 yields 5.03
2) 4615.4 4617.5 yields 4.46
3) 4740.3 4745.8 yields 4.69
